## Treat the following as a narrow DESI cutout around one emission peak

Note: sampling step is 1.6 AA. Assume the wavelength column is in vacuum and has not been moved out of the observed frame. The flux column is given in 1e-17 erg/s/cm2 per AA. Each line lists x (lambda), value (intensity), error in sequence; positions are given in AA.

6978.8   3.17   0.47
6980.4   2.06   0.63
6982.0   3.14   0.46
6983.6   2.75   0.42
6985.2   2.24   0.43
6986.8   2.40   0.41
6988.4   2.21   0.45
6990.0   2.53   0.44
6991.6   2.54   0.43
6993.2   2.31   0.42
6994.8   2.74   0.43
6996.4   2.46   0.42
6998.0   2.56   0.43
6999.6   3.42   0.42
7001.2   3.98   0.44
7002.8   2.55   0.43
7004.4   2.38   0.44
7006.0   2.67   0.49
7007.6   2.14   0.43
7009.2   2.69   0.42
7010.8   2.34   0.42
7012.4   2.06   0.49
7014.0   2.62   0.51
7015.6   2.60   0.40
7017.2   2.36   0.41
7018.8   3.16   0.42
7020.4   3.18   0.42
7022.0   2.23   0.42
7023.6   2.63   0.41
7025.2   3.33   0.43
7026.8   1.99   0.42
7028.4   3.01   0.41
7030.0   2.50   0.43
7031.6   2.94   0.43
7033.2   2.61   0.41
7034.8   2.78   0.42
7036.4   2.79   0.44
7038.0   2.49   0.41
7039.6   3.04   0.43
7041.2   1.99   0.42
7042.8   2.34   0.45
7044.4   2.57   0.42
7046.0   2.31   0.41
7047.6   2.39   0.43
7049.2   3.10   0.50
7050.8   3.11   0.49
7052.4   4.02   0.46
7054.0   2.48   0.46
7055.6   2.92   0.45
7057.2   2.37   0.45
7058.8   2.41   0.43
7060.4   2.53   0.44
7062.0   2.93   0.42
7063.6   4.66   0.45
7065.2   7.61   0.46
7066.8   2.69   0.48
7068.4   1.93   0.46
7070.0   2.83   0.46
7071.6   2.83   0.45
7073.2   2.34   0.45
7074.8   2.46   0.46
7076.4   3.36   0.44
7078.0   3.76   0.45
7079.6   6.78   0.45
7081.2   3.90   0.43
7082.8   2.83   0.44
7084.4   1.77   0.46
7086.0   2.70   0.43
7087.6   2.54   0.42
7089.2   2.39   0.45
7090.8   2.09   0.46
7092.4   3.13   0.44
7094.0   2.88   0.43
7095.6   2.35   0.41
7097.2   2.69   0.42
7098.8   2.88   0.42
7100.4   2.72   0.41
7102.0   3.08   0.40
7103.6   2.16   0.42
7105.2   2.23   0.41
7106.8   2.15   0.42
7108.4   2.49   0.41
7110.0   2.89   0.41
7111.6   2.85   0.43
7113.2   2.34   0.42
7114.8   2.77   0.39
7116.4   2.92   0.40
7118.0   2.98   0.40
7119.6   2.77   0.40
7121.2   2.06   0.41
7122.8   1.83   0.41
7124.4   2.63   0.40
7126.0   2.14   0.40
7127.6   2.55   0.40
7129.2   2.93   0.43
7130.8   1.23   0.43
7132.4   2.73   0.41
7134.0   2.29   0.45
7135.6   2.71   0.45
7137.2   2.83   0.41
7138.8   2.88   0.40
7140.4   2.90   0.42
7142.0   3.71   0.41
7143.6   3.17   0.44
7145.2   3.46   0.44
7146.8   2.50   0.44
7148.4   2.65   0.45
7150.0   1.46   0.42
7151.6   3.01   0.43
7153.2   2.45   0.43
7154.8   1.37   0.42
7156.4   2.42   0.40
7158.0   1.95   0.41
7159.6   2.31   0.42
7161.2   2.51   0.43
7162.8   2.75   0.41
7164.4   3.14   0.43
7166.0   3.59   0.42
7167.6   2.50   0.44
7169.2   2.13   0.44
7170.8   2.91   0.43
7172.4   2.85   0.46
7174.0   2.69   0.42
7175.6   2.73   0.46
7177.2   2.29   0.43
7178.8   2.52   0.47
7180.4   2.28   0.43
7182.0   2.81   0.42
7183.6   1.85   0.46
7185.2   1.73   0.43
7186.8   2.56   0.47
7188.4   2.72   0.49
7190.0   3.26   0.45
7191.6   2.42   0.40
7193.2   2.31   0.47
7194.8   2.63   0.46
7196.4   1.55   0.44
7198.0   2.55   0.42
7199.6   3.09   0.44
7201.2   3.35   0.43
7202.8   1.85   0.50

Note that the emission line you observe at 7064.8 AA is [S II]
